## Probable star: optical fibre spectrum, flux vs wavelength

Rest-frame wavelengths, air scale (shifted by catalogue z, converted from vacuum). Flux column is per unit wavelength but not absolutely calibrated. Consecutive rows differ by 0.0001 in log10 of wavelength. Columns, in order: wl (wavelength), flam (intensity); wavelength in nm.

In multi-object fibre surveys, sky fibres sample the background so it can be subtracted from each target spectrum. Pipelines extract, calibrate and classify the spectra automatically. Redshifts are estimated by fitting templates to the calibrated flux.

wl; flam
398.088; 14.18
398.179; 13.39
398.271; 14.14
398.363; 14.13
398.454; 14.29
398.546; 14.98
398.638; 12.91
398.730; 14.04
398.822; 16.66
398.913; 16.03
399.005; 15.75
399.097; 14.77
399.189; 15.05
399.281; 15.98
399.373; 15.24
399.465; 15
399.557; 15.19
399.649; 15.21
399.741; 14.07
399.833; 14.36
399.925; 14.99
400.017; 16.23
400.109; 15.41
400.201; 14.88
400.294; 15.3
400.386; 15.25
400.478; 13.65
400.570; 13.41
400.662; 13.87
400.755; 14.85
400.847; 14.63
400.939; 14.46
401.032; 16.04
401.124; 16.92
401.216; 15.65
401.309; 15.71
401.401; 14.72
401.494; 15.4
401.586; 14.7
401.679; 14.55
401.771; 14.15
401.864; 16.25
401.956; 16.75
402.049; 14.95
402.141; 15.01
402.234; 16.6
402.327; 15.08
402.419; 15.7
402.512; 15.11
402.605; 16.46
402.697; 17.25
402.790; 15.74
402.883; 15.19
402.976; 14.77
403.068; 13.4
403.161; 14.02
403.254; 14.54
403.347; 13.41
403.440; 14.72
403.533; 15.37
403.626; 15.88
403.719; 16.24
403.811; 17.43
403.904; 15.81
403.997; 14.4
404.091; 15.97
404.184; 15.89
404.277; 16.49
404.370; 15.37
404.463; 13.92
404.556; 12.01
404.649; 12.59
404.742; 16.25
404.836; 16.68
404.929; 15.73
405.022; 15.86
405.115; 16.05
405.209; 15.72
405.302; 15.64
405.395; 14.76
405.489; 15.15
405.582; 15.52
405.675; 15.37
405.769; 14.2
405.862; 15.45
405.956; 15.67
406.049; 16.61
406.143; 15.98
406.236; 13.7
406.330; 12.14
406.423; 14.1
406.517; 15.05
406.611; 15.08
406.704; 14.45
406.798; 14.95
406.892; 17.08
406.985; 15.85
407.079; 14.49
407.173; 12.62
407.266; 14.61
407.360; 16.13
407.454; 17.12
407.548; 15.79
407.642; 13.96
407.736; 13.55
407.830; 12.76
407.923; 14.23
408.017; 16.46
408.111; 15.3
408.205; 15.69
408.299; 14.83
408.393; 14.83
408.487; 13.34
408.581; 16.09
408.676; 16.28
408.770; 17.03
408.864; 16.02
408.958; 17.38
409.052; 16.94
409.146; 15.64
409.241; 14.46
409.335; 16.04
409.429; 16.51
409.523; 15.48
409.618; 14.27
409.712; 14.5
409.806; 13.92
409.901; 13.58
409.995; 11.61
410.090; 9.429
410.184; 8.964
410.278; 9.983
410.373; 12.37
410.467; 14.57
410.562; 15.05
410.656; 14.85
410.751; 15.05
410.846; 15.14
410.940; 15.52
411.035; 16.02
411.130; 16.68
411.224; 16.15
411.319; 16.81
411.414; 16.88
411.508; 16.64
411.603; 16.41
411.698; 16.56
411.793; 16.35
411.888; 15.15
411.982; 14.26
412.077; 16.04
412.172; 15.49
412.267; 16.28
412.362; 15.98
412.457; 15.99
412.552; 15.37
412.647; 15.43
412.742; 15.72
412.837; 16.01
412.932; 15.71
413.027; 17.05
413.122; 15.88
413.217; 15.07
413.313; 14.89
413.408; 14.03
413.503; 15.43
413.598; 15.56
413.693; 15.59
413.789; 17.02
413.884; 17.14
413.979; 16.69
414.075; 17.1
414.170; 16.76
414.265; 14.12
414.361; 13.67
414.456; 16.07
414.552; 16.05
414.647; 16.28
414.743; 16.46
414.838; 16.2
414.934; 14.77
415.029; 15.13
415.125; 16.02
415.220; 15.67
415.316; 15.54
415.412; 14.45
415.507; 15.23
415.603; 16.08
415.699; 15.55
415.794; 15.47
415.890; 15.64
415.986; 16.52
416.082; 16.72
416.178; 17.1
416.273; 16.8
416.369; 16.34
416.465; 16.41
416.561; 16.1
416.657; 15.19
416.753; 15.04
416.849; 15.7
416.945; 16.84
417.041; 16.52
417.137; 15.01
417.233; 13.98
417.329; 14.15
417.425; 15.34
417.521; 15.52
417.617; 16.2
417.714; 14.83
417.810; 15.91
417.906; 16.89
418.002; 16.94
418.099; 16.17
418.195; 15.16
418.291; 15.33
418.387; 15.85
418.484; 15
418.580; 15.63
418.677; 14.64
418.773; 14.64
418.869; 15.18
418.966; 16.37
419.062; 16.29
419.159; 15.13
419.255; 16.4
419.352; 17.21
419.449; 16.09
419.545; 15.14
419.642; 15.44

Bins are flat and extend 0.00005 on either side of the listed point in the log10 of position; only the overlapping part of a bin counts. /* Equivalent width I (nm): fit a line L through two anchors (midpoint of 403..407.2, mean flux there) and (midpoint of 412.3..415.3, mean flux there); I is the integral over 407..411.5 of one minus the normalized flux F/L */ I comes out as 0.17 nm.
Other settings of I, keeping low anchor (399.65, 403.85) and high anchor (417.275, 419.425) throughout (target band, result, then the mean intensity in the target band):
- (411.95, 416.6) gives -0.08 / 15.8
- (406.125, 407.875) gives 0.07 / 14.7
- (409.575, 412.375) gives 0.14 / 14.7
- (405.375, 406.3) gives 0.01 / 15.2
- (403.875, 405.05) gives 0.01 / 15.1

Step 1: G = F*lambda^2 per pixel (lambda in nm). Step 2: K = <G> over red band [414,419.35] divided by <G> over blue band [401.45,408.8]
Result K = 1.10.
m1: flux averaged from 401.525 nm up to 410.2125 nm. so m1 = 15.1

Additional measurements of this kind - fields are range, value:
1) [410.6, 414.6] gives 15.8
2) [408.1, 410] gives 15.3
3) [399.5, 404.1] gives 15.2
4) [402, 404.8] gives 15.2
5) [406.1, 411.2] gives 14.7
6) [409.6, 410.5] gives 12.2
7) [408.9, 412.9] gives 15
